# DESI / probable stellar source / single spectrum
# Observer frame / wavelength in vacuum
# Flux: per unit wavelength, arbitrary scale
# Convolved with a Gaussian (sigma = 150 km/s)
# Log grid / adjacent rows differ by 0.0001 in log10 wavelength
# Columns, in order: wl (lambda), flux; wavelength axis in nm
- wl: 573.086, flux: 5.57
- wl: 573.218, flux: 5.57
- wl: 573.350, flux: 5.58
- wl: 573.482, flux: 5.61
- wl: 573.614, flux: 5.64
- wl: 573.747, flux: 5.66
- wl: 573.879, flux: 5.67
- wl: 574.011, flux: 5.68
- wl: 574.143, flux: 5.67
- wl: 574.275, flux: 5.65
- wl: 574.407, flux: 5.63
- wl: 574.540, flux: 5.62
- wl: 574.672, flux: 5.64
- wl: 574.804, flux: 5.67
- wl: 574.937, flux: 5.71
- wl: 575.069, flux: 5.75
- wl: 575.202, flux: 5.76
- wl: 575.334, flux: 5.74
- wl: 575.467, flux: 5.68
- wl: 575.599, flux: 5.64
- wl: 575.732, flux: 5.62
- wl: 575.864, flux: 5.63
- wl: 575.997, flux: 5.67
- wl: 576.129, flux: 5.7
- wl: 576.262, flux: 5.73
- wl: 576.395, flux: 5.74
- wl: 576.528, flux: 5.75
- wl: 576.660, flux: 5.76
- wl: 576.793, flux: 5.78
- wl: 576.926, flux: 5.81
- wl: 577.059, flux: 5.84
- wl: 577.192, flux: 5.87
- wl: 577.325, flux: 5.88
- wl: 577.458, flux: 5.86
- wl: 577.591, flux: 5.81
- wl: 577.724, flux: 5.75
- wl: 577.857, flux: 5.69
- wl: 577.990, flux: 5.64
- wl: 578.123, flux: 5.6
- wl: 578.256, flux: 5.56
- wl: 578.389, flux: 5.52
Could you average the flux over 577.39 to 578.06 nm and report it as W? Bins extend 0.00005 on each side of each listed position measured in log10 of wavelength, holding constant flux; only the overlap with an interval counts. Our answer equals 5.75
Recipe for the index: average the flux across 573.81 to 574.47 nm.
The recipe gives 5.67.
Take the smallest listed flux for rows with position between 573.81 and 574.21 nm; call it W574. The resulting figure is 5.67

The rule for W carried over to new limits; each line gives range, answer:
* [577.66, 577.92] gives 5.72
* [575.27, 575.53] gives 5.7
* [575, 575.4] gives 5.75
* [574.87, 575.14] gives 5.71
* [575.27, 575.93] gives 5.66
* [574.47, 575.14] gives 5.67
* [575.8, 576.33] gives 5.68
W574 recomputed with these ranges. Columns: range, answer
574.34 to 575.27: 5.62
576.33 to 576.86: 5.74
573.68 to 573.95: 5.66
